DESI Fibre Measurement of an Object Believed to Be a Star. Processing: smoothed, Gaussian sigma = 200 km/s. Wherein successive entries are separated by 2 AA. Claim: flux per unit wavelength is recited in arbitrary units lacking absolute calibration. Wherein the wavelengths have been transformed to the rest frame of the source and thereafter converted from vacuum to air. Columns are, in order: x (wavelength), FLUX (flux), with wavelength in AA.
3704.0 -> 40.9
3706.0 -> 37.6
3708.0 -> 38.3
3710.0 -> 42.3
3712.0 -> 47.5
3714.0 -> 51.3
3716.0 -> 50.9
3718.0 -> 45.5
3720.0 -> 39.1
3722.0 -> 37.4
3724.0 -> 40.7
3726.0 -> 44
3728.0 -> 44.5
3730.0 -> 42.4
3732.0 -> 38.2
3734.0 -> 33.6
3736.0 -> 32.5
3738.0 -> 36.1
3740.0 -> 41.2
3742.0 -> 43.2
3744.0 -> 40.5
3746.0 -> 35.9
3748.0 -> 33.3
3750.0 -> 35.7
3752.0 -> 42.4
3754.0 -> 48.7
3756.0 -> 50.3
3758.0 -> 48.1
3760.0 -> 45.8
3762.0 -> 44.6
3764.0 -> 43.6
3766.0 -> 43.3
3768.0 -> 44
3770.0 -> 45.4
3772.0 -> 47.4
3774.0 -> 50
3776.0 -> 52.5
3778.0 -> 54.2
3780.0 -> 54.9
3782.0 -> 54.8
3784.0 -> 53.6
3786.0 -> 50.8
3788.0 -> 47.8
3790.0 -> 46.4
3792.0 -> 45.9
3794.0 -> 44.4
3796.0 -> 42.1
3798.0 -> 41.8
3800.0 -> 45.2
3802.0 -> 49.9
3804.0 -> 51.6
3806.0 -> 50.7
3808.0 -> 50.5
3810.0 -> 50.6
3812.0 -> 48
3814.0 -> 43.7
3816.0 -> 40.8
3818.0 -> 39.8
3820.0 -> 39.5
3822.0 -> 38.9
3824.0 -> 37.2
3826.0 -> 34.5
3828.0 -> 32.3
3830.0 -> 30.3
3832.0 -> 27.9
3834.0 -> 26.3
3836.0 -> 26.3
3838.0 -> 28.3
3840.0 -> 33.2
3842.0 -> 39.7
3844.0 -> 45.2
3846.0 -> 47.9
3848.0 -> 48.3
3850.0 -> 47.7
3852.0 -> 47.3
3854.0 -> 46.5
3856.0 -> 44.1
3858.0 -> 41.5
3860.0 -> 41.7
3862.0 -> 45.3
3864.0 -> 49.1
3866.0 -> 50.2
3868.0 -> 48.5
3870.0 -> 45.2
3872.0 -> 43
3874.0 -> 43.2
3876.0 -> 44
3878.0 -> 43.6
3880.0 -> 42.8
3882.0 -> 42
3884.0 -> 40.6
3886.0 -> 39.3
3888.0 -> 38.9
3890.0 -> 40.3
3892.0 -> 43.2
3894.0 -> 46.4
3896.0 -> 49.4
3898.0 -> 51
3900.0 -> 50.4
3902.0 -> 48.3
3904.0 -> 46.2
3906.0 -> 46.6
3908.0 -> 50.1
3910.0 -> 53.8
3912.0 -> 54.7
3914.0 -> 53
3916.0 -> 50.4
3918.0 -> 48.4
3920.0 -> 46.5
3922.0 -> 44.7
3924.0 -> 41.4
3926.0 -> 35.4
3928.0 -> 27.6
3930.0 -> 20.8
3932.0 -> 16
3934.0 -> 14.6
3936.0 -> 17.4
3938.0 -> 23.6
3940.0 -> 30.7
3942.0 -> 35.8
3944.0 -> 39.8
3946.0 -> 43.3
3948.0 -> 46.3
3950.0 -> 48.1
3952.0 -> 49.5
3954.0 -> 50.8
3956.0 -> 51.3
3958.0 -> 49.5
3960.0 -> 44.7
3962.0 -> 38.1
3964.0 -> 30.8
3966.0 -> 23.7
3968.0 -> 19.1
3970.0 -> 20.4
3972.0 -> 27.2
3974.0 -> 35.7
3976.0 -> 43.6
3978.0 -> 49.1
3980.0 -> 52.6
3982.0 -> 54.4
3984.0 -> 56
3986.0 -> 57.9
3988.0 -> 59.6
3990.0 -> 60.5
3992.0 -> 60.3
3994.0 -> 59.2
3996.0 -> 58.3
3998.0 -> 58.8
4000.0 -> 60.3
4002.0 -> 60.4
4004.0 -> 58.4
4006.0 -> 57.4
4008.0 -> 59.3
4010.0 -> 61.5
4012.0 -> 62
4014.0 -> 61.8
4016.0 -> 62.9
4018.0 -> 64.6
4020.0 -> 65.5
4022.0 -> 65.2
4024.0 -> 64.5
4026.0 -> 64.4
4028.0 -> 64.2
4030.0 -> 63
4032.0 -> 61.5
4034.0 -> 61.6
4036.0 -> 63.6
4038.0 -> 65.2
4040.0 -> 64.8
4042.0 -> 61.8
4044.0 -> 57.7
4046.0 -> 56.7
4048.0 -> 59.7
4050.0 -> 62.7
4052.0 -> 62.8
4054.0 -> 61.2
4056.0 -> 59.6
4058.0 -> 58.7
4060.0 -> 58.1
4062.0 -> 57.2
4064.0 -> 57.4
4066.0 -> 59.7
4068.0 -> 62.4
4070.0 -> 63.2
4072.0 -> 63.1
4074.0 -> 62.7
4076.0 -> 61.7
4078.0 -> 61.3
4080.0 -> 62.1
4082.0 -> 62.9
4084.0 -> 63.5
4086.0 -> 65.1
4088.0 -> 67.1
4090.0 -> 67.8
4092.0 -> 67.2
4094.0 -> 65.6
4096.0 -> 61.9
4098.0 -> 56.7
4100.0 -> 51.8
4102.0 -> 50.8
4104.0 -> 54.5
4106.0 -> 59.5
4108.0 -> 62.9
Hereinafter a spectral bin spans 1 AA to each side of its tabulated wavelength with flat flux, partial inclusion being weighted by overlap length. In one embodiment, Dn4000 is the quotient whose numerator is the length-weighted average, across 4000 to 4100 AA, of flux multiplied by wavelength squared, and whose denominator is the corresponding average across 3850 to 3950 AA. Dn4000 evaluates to 1.6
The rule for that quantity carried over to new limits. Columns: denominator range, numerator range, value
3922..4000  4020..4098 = 1.59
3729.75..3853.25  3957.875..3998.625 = 1.17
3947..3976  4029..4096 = 1.70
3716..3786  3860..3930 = 1.10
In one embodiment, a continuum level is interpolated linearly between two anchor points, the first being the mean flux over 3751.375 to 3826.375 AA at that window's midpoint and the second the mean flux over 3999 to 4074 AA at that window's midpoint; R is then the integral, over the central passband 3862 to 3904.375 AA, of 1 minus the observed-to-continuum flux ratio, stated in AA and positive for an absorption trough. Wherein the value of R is 5.8 AA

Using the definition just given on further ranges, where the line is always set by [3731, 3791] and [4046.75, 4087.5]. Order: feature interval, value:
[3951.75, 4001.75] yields 8.4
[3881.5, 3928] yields 5.9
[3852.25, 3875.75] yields 2.3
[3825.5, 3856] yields 7.1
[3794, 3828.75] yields 2.8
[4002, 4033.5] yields -2.0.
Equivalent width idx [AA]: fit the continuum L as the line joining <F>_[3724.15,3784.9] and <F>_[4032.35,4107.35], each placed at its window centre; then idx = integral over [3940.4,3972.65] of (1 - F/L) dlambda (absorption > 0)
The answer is 9.55 AA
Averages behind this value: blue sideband 44.1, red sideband 61.1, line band 38.6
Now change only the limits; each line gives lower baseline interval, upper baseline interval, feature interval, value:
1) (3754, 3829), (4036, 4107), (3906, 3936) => 7.7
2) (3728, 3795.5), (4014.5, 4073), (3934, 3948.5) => 6.1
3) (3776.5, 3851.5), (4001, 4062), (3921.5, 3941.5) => 9.8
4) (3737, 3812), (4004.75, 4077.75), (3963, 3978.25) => 7.2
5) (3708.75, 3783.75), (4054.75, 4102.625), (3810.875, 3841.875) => 8.2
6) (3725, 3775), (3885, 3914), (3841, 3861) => 0.3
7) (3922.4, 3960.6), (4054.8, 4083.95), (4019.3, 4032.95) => -3.0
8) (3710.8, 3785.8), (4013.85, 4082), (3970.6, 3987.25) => 3.2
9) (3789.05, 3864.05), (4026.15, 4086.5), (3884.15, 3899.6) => 1.1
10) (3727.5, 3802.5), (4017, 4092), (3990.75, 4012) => -0.2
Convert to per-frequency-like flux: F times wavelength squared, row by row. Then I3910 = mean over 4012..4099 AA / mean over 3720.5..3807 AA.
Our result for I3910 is 1.6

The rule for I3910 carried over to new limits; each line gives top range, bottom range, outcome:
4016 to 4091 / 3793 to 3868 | 1.66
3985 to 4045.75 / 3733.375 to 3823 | 1.54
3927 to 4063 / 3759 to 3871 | 1.27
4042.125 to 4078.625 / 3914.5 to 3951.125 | 1.82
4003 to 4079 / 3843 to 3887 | 1.50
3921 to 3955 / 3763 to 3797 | 0.77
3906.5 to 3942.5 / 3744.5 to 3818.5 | 0.86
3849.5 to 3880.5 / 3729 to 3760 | 1.19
